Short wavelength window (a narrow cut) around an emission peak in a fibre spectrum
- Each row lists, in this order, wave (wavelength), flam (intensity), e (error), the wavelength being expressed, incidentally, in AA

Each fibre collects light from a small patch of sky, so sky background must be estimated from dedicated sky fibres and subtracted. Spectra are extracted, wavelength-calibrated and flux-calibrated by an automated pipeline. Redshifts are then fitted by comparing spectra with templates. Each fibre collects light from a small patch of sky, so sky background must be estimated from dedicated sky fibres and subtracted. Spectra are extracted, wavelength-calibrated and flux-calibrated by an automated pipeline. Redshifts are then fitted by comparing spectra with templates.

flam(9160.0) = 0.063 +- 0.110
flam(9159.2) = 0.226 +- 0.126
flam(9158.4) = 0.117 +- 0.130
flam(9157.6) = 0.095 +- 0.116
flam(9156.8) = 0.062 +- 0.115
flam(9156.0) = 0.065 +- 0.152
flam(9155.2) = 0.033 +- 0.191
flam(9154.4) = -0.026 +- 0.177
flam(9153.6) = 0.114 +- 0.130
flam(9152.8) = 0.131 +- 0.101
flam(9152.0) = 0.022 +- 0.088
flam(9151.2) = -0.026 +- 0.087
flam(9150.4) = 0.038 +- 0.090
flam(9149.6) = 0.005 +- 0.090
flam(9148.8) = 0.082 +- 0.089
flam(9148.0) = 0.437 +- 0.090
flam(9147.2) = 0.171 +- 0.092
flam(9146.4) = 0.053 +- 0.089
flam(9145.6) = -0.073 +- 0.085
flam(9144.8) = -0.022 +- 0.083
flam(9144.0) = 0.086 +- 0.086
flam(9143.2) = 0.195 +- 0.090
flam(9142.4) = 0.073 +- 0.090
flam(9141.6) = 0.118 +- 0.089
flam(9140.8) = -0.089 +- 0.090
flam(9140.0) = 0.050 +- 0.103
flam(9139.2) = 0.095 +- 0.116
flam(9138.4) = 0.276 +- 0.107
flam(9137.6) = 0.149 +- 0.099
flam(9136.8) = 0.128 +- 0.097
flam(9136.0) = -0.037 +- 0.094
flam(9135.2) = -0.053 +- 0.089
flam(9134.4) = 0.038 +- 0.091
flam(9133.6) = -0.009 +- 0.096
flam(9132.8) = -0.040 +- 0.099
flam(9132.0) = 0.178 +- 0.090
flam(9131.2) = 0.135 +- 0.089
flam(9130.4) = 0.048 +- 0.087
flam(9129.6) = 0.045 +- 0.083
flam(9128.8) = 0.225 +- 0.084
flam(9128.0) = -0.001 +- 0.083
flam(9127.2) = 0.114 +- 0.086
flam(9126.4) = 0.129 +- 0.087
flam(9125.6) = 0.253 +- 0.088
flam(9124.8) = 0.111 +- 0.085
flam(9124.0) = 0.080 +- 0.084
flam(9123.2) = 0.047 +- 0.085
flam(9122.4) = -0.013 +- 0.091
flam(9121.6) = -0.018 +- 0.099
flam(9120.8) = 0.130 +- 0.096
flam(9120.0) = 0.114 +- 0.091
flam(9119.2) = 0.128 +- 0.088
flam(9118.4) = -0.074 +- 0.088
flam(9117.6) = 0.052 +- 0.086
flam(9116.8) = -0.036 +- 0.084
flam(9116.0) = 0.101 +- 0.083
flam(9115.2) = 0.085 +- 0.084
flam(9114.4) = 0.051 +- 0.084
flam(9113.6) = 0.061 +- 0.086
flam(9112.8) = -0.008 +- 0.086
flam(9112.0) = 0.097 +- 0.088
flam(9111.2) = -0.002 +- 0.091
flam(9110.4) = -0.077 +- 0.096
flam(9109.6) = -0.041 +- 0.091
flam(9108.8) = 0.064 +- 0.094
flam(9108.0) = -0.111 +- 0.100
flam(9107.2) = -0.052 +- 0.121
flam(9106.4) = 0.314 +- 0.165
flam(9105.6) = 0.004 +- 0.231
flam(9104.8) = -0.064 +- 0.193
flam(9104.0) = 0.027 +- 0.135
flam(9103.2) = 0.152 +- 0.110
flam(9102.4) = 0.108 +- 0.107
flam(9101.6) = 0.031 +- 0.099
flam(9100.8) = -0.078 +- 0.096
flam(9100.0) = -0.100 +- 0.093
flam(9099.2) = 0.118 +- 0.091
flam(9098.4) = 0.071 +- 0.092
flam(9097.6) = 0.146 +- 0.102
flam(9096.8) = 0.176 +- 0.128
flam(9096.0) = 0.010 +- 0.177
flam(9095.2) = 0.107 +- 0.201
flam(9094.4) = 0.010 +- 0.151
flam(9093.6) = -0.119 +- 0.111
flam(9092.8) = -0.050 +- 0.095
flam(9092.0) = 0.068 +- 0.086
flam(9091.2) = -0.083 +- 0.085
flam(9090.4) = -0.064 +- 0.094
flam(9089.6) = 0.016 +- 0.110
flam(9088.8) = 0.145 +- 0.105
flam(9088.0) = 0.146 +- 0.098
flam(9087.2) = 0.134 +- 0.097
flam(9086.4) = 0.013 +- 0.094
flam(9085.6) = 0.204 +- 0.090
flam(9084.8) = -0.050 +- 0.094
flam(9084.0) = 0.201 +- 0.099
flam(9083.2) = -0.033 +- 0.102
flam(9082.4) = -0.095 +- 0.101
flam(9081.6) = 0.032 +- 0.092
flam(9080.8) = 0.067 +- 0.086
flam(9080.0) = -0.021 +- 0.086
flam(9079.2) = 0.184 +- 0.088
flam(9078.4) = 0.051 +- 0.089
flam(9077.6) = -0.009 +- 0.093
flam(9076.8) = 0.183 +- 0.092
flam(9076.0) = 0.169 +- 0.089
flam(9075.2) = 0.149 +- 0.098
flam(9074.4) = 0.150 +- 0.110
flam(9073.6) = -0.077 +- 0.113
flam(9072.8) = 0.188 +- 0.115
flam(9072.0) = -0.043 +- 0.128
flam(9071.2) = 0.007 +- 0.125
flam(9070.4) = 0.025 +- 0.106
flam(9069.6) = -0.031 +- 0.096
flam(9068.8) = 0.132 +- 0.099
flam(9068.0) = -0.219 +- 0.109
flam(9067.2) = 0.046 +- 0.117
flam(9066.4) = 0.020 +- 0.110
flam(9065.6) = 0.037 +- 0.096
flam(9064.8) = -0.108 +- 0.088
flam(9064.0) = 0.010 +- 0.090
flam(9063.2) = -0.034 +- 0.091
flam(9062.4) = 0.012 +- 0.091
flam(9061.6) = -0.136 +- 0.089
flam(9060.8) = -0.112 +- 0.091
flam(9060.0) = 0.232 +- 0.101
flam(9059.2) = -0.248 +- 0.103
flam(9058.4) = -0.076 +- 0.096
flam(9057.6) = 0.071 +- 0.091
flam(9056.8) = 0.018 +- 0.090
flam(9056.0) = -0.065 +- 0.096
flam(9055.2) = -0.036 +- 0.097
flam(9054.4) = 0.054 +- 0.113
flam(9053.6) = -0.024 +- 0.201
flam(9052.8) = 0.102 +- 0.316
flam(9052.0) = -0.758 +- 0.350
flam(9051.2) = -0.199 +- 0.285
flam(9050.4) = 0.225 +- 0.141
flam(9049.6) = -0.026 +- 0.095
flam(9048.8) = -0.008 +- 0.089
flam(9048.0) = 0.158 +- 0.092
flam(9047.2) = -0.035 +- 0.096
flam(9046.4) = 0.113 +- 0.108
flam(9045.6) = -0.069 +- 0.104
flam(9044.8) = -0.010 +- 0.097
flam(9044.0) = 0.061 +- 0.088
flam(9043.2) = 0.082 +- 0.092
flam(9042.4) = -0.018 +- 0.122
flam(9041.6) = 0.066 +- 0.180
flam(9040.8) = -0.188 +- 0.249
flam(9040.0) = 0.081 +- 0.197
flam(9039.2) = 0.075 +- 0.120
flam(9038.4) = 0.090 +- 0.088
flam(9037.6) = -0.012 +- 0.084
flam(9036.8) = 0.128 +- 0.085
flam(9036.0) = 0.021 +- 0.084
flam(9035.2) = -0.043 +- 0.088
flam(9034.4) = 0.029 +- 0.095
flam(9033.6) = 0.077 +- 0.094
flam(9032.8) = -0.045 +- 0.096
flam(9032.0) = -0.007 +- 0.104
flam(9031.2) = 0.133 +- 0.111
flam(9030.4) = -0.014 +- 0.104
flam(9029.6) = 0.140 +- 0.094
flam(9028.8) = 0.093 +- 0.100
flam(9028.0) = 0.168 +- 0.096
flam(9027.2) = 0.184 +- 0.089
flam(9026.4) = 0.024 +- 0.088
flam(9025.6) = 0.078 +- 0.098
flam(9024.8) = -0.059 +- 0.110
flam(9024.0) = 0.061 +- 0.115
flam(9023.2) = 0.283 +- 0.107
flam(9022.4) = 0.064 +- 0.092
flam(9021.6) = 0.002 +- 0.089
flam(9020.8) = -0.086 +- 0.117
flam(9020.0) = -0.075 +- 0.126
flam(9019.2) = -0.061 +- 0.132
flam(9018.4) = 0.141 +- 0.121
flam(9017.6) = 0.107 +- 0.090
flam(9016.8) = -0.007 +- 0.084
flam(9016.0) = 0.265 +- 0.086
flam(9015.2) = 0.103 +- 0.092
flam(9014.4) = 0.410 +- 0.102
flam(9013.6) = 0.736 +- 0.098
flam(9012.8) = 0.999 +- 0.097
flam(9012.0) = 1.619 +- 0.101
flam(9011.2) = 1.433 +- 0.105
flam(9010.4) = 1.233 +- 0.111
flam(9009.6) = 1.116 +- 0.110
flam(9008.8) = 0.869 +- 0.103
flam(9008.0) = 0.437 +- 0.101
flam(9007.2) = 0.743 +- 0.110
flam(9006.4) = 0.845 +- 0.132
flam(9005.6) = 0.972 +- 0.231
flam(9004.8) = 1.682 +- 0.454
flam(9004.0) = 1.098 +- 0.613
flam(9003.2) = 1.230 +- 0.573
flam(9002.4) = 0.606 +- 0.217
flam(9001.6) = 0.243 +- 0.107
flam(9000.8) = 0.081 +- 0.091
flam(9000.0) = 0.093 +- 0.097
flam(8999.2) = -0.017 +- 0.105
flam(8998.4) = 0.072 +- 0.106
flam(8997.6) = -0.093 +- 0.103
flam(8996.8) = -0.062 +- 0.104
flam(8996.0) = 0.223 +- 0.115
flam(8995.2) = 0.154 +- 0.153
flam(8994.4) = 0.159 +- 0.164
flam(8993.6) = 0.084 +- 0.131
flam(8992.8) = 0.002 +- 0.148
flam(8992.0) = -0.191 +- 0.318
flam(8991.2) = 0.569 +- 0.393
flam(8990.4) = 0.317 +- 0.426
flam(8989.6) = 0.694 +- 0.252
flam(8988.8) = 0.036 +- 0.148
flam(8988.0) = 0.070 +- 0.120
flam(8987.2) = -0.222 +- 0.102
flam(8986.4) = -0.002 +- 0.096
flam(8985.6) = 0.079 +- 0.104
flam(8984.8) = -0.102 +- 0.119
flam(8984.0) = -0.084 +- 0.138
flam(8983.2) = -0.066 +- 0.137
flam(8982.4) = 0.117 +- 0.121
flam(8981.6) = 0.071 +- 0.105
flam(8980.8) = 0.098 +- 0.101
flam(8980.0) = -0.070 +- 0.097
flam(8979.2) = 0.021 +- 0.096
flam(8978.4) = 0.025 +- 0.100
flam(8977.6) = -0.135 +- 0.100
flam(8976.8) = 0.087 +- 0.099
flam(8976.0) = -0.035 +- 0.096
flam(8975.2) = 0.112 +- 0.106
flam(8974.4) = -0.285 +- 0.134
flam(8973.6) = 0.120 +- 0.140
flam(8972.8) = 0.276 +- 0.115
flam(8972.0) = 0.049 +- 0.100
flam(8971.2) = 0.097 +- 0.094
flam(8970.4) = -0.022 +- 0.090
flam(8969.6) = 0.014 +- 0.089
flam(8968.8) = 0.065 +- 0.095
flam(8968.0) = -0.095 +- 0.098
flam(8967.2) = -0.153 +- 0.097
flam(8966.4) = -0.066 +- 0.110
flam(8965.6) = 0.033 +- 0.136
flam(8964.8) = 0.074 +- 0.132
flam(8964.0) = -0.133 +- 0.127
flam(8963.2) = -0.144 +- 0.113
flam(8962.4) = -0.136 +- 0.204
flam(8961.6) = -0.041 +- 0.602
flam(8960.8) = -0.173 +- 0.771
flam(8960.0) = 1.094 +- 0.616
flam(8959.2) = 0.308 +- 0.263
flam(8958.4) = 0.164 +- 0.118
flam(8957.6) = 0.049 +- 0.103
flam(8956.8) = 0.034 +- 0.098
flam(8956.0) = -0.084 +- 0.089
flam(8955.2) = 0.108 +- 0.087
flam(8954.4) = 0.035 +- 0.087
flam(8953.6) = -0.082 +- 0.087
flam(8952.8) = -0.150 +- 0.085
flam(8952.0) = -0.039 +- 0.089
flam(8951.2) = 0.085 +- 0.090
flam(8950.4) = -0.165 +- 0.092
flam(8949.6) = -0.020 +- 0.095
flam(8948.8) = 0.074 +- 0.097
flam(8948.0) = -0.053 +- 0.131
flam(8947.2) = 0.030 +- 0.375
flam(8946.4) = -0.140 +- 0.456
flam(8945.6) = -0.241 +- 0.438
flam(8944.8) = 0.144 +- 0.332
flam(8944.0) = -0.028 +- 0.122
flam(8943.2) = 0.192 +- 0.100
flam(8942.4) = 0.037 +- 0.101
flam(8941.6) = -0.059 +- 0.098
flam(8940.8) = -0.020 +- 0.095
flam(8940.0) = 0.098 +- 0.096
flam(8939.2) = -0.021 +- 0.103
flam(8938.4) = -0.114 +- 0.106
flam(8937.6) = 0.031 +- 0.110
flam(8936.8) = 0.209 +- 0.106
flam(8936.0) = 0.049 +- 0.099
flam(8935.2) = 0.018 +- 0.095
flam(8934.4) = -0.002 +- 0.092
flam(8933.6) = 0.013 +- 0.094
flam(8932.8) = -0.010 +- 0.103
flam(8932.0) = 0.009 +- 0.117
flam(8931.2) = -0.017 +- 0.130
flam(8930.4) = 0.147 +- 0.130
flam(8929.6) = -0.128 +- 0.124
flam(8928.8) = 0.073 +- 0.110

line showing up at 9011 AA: [O II] 3727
